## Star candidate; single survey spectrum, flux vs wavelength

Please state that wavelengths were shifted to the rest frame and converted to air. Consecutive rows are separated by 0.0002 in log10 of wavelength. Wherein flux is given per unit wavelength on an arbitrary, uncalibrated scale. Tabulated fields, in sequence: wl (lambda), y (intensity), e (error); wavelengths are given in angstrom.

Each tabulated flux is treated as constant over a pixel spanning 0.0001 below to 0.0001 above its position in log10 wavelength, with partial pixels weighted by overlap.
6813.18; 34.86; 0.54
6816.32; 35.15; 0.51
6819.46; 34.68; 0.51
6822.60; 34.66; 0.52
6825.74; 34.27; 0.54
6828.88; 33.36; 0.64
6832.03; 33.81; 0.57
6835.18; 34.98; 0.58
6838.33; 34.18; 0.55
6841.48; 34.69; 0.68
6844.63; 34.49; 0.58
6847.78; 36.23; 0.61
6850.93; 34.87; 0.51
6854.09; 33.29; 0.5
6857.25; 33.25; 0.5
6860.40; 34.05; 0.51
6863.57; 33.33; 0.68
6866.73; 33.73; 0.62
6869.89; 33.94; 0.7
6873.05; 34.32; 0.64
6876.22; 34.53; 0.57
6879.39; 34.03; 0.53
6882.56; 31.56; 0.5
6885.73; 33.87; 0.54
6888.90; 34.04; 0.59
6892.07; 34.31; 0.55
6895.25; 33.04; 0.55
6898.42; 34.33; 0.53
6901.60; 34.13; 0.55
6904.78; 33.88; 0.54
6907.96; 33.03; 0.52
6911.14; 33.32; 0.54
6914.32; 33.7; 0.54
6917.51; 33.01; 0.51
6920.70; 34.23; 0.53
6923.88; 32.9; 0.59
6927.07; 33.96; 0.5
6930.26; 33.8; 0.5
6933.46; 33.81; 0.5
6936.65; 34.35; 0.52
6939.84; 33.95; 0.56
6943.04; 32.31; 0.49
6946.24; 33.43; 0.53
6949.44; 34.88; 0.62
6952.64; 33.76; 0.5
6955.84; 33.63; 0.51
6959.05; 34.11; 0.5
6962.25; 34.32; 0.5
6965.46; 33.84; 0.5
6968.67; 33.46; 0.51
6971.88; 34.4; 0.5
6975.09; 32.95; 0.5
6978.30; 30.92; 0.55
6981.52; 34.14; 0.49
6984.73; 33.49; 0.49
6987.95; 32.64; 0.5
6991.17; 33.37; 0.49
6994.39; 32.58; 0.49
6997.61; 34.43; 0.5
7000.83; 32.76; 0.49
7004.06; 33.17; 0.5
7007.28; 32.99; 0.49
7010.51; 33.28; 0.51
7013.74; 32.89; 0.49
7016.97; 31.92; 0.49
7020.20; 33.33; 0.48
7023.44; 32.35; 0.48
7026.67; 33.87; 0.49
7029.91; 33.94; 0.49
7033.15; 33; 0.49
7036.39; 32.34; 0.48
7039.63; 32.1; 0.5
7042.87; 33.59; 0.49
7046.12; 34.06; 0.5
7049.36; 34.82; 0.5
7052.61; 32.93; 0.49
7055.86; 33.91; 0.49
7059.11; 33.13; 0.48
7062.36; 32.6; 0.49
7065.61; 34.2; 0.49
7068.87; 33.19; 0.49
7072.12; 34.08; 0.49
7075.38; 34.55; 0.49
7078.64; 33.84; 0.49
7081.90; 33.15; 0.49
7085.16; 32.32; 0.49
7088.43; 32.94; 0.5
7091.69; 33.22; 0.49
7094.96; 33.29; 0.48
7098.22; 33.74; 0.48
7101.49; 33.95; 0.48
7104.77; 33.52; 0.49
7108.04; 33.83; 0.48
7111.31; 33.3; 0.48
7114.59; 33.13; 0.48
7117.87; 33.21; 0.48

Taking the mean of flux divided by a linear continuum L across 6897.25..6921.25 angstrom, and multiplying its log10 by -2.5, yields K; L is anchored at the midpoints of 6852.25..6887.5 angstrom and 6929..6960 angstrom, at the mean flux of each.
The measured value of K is 0.00 mag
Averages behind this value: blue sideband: 33.6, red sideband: 33.8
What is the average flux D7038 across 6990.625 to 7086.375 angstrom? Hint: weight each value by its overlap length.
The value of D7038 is 33.3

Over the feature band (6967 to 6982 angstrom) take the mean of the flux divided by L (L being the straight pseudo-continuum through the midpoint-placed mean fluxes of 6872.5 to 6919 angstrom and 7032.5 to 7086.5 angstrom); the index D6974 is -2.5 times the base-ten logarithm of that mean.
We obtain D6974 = 0.014 mag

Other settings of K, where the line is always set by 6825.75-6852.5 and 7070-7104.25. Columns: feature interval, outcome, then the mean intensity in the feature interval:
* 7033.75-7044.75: 0.032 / 32.7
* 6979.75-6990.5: 0.018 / 33.4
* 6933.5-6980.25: 0.015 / 33.6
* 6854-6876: 0.021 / 33.8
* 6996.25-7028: 0.024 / 33.1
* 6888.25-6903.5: 0.011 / 34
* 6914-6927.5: 0.023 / 33.5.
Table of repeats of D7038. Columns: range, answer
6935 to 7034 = 33.4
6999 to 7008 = 33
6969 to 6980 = 32.8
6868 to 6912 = 33.7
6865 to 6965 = 33.8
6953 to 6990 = 33.5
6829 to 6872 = 34.2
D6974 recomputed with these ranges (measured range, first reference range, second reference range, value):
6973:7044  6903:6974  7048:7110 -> 0.02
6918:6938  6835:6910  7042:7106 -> 0.00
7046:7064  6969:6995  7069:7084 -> 0.00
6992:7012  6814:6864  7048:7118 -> 0.02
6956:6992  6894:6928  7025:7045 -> 0.00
